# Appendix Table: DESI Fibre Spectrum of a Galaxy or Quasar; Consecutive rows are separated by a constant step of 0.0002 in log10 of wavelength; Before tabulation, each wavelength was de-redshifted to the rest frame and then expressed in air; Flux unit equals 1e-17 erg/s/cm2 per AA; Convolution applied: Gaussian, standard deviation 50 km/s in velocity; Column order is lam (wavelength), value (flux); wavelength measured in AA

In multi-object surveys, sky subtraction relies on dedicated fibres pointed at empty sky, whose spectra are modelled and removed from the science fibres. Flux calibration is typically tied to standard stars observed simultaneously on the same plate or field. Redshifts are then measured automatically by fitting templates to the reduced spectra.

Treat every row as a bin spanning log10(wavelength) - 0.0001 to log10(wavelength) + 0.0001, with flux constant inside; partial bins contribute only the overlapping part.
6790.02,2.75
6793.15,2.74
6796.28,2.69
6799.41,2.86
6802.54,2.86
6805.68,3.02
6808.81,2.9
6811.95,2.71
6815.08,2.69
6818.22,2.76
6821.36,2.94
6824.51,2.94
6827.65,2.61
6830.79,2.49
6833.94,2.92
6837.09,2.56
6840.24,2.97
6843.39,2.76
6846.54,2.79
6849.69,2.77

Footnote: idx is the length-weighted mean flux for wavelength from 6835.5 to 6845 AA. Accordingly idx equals 2.76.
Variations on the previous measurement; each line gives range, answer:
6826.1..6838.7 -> 2.65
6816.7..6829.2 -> 2.81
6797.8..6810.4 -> 2.91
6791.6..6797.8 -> 2.71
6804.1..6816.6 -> 2.83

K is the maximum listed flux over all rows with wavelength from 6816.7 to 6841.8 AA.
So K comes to 2.97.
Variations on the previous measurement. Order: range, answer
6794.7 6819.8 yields 3.02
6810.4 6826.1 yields 2.94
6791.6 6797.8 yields 2.74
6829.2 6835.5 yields 2.92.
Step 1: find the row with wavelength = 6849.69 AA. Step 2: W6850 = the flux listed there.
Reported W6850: 2.77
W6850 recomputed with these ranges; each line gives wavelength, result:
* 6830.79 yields 2.49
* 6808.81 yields 2.9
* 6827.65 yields 2.61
